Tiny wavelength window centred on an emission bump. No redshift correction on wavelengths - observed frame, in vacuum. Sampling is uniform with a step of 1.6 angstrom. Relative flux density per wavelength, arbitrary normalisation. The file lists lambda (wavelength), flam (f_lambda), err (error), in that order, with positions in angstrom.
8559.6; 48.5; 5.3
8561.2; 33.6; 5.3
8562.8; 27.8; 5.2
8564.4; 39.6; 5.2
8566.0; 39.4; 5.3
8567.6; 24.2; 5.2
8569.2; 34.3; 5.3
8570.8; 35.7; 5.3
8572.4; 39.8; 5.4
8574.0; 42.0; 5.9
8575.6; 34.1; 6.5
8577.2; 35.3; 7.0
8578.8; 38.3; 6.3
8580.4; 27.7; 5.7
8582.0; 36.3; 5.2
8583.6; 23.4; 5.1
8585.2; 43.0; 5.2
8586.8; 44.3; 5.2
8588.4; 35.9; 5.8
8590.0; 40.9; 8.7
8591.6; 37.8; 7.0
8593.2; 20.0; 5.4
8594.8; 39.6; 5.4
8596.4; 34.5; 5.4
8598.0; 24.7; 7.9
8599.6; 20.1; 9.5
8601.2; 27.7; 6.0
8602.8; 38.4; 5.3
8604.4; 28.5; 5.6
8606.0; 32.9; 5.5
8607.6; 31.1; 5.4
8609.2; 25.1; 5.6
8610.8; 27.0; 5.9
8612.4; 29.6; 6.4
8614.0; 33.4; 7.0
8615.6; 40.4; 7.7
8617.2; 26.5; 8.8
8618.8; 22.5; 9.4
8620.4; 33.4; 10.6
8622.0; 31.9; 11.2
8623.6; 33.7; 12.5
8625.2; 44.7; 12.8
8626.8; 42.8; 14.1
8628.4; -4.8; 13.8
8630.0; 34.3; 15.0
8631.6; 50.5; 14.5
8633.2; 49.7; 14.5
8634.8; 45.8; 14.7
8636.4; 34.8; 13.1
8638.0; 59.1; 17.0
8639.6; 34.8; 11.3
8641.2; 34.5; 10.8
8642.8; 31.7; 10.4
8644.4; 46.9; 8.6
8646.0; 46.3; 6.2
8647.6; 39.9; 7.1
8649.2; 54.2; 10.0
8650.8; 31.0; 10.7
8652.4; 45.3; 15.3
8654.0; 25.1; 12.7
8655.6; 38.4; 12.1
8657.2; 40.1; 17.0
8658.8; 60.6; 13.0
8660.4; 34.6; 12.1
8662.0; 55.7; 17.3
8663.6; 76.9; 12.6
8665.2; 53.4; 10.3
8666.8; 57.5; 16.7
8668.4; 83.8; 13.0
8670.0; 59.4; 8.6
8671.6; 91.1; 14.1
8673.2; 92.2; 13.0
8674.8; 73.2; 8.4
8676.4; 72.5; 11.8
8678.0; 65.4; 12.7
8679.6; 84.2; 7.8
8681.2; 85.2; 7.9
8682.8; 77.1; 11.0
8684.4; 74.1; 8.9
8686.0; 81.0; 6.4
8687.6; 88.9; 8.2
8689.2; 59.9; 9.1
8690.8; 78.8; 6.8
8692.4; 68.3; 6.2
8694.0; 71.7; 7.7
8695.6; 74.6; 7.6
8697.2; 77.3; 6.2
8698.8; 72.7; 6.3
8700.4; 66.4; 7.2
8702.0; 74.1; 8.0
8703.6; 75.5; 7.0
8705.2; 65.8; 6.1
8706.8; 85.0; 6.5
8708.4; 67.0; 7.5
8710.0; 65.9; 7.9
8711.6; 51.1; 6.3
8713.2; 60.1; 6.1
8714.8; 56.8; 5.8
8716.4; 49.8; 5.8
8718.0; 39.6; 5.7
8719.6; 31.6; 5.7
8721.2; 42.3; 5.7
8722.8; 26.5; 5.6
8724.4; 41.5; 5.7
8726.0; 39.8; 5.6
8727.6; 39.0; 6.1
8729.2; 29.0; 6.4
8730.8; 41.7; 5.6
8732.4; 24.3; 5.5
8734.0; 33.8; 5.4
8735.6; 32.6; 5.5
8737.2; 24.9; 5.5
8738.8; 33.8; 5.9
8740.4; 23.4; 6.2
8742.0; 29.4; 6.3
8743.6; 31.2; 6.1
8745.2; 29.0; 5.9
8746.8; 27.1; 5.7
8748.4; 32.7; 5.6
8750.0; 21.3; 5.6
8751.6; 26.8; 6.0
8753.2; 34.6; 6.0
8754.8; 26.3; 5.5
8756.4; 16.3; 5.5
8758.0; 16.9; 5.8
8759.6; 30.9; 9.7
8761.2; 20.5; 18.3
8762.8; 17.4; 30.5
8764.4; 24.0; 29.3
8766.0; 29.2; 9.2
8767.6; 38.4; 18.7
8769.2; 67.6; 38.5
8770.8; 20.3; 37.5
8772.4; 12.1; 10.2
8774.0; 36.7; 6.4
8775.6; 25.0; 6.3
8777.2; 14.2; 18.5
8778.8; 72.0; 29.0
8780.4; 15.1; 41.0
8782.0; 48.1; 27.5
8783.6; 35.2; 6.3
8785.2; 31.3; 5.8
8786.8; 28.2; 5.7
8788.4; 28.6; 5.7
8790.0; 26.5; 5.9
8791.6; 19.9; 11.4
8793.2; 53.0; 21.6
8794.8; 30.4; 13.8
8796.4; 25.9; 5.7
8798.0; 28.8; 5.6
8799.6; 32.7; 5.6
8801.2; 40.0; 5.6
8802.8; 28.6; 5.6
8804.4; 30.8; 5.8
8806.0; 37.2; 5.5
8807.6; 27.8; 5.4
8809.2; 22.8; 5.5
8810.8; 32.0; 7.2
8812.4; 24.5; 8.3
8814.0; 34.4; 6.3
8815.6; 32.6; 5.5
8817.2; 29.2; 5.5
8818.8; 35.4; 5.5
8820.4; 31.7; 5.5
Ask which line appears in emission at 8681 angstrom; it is Mg II 2798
